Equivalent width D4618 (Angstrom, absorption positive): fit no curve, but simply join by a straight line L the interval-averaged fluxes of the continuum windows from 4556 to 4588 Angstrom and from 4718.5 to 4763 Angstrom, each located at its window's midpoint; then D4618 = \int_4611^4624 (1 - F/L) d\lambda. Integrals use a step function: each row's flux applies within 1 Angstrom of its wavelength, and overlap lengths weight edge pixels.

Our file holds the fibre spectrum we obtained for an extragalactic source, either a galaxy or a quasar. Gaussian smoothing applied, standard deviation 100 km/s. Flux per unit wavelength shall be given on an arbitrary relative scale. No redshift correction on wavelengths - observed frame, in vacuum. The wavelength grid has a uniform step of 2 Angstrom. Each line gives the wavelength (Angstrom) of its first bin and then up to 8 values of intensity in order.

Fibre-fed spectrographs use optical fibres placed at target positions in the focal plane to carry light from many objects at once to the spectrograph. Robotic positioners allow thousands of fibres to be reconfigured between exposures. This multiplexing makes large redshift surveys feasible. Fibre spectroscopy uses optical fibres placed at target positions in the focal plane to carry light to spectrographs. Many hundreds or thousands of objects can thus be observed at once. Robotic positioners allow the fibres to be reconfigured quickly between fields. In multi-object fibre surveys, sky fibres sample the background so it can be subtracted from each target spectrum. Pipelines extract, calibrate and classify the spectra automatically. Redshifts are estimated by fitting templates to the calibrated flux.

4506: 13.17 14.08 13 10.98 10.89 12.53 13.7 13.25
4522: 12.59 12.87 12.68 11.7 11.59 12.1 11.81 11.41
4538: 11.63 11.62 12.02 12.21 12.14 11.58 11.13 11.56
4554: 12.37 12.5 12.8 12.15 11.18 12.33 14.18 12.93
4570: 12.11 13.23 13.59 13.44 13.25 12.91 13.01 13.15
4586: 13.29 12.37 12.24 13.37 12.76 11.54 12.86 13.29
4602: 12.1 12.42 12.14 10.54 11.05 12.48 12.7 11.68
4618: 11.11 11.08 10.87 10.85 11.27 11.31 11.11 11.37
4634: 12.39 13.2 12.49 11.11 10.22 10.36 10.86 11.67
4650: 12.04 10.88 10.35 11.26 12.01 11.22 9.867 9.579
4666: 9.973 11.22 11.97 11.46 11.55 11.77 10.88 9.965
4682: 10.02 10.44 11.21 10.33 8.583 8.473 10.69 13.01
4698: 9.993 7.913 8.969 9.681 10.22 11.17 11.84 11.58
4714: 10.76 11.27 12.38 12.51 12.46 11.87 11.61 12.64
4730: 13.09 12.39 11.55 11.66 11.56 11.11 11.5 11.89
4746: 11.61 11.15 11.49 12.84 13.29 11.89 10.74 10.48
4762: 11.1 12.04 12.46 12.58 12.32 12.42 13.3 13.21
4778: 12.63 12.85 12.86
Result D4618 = 1.0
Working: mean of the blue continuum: 12.9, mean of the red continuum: 11.8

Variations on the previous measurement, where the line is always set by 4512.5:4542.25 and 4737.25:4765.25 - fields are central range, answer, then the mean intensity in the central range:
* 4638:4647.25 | 0.79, 10.9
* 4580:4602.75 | -1.41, 12.7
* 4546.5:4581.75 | -1.43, 12.5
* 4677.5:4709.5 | 4.49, 10.1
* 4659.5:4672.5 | 1.22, 10.7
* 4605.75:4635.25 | 1.16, 11.5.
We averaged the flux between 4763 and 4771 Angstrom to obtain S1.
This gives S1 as 12.3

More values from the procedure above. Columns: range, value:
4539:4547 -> 12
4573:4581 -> 13.3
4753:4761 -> 11.6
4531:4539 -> 11.7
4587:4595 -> 12.7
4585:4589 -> 12.8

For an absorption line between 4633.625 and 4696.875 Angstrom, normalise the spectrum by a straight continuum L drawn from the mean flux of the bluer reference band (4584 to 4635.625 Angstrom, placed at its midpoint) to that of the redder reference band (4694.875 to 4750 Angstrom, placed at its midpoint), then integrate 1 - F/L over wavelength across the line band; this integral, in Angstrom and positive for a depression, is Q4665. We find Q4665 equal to 4.0 Angstrom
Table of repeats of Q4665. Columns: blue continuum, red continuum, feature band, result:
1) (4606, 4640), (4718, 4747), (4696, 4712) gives 2.18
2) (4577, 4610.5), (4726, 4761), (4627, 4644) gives 1.02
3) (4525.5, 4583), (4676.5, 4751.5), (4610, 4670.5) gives 1.97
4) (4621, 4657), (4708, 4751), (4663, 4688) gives 1.50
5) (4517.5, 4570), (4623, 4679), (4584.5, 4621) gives -1.59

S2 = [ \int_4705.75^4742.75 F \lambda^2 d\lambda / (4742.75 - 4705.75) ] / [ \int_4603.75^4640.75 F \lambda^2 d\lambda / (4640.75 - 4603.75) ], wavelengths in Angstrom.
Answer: 1.06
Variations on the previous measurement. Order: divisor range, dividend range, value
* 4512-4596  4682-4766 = 0.97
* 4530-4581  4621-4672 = 0.94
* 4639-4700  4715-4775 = 1.15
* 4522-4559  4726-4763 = 1.07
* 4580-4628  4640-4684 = 0.92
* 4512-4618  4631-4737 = 0.95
